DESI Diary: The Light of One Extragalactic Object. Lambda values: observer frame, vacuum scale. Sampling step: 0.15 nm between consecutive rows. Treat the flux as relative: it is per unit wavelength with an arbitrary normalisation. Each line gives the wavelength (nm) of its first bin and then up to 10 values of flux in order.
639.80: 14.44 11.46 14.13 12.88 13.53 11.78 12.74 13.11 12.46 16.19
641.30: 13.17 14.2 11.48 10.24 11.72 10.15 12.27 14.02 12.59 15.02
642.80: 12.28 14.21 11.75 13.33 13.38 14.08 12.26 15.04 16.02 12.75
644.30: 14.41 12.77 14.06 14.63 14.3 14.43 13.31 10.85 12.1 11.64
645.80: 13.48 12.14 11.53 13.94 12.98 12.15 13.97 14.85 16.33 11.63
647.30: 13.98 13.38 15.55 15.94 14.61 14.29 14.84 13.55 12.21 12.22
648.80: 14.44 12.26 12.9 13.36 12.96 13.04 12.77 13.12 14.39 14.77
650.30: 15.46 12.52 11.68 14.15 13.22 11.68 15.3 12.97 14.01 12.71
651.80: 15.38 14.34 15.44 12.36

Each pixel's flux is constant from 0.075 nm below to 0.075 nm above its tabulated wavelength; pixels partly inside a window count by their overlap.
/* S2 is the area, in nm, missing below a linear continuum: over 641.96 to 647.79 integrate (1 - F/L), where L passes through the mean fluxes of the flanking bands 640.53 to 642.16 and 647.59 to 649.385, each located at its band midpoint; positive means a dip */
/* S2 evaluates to -0.127 nm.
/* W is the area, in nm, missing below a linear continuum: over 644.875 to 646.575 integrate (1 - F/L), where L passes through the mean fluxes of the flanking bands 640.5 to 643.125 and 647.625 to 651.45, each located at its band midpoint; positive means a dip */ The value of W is 0.060 nm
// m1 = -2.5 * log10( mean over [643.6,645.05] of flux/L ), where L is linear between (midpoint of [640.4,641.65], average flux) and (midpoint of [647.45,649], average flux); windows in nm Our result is -0.04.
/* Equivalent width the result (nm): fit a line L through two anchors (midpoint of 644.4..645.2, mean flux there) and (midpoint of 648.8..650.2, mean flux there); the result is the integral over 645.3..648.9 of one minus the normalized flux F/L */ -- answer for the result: 0.06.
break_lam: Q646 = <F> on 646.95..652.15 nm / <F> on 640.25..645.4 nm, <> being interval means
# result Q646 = 1.04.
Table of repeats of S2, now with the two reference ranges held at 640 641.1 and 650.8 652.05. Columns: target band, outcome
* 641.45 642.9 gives 0.08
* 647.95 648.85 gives 0.00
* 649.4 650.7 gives 0.02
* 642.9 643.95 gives -0.02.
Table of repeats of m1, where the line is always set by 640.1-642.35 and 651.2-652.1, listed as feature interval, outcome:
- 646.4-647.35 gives -0.023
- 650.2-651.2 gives 0.053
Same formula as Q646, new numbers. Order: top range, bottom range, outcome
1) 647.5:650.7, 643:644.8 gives 1.00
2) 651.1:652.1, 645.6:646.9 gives 1.09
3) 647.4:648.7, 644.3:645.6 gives 1.06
